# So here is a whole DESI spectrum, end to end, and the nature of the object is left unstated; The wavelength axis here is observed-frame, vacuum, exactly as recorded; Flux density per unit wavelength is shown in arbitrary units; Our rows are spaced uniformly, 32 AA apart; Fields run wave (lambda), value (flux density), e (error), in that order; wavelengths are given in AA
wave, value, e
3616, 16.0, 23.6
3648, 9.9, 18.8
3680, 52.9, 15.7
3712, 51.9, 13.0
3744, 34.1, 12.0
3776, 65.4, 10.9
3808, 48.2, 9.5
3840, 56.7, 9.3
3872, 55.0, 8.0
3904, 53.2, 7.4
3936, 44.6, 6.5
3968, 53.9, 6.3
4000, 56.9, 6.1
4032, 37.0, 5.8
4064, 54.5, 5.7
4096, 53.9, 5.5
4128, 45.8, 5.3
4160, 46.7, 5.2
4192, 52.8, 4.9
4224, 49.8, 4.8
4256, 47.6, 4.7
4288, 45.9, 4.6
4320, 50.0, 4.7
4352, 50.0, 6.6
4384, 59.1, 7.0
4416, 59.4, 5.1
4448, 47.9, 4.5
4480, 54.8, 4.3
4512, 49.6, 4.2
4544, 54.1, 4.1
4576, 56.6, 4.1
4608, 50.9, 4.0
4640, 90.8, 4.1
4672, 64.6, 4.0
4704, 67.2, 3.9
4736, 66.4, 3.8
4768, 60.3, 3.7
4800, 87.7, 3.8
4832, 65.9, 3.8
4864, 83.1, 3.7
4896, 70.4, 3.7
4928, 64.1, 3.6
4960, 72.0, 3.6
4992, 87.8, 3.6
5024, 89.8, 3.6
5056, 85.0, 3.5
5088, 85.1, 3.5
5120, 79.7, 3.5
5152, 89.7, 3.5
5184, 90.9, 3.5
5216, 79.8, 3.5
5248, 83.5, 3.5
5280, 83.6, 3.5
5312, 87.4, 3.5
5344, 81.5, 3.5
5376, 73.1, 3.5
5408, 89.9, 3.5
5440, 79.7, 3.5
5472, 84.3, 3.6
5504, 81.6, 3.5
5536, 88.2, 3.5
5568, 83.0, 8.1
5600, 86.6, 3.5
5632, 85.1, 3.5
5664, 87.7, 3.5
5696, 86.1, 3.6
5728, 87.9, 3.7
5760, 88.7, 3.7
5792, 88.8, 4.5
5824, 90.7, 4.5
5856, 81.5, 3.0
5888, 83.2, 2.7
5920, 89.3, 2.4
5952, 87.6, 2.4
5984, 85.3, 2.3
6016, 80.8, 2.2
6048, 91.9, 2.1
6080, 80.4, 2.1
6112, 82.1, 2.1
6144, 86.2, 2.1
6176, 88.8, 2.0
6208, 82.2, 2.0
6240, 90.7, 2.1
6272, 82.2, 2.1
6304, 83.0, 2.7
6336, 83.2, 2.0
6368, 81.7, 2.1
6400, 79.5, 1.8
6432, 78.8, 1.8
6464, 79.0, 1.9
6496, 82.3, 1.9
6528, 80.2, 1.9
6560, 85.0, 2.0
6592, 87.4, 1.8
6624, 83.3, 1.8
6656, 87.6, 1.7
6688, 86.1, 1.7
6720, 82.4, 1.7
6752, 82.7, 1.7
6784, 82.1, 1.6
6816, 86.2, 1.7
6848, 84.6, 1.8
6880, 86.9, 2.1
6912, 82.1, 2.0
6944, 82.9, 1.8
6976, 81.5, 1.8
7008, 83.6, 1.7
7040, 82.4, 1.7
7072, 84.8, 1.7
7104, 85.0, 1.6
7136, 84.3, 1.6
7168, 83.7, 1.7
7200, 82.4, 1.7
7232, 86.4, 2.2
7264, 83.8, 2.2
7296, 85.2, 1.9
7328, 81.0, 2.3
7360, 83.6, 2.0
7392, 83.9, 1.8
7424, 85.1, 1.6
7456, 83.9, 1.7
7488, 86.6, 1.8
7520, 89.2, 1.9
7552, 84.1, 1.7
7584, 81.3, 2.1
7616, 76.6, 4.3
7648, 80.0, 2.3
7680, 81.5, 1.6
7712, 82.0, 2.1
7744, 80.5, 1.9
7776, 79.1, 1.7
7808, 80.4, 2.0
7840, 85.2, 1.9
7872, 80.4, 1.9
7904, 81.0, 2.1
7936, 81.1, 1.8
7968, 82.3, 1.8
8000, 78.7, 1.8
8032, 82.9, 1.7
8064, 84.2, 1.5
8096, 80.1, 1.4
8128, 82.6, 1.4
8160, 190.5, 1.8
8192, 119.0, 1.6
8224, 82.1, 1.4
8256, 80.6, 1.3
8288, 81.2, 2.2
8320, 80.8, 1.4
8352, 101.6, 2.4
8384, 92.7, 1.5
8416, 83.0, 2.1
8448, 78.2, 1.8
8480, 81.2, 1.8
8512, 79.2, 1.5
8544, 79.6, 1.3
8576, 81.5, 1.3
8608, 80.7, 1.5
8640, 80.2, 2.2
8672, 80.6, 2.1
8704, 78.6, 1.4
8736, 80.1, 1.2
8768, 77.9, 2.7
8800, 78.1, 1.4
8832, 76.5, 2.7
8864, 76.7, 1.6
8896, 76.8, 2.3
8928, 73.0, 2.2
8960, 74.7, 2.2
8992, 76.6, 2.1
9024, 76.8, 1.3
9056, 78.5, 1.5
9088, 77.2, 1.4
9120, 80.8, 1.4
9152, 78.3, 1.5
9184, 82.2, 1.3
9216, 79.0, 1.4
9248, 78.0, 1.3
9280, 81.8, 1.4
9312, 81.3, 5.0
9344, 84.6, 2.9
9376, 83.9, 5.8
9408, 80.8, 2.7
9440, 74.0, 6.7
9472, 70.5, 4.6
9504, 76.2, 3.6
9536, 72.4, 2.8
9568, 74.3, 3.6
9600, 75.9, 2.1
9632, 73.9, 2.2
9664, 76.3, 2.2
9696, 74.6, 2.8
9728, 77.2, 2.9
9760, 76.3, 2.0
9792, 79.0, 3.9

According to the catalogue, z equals 0.244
